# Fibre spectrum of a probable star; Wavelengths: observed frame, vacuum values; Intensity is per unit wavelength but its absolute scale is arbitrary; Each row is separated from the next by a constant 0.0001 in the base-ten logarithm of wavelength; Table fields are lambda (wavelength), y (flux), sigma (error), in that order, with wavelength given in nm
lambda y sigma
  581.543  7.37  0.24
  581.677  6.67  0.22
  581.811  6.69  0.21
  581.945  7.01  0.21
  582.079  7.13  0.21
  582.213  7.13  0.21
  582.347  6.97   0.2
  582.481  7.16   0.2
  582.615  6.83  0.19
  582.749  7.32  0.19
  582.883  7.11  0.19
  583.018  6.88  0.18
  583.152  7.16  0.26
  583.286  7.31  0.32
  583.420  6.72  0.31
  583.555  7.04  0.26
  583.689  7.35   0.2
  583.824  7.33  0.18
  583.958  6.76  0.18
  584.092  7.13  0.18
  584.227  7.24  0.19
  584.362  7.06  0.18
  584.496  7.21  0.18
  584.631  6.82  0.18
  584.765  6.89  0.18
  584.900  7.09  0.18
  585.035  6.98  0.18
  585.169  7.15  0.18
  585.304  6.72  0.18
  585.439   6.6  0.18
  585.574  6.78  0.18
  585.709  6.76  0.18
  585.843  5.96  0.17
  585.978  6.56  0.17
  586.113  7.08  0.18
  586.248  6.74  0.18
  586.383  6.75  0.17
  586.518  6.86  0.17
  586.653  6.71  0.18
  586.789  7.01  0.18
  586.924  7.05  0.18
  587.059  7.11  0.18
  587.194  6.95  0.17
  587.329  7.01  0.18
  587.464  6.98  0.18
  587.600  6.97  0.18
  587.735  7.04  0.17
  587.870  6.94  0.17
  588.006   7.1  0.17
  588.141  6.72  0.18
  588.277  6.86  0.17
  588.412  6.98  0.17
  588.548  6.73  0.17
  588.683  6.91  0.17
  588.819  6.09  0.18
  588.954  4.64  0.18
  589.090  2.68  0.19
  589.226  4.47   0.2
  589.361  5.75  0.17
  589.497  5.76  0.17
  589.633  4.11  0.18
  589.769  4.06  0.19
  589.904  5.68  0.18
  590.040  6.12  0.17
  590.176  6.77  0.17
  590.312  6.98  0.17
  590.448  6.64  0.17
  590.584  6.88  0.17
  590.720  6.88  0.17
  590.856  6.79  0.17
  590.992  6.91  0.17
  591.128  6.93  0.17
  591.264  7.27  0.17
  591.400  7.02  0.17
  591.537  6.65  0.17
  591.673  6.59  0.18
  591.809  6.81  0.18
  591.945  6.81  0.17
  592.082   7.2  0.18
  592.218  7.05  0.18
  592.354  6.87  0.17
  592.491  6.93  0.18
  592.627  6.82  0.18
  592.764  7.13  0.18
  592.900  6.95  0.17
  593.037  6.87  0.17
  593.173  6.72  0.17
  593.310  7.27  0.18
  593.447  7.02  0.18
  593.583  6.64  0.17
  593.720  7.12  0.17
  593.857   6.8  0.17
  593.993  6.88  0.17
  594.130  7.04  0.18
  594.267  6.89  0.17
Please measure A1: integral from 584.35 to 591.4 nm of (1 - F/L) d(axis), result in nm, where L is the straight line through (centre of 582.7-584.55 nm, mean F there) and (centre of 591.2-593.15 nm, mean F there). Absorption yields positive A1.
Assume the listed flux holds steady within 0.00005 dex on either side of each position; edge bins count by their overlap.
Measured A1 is 0.51 nm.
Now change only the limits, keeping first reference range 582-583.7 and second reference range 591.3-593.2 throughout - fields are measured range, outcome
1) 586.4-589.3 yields 0.21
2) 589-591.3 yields 0.35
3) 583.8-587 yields 0.07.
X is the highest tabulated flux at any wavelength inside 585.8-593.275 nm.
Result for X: 7.27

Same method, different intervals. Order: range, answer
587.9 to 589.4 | 7.1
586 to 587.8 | 7.11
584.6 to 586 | 7.15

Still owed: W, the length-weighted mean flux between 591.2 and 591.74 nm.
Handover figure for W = 6.87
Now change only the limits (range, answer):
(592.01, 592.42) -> 7.04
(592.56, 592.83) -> 6.96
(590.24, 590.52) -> 6.81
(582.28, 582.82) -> 7.08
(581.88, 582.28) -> 7.09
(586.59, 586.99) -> 6.91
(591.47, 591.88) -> 6.7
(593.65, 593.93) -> 6.96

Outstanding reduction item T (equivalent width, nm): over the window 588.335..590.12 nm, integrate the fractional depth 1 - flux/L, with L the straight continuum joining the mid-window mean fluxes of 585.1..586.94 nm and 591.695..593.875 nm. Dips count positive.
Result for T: 0.38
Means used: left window 6.76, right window 6.93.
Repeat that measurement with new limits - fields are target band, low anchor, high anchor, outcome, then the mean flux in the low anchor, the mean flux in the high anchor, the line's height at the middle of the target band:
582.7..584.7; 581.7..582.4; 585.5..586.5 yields -0.07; 6.97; 6.67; 6.84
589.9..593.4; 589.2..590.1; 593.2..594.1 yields -0.48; 5.16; 6.95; 6.05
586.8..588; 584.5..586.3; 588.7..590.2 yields -0.21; 6.8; 5.12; 5.97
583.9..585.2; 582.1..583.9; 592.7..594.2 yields 0.01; 7.1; 6.95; 7.08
